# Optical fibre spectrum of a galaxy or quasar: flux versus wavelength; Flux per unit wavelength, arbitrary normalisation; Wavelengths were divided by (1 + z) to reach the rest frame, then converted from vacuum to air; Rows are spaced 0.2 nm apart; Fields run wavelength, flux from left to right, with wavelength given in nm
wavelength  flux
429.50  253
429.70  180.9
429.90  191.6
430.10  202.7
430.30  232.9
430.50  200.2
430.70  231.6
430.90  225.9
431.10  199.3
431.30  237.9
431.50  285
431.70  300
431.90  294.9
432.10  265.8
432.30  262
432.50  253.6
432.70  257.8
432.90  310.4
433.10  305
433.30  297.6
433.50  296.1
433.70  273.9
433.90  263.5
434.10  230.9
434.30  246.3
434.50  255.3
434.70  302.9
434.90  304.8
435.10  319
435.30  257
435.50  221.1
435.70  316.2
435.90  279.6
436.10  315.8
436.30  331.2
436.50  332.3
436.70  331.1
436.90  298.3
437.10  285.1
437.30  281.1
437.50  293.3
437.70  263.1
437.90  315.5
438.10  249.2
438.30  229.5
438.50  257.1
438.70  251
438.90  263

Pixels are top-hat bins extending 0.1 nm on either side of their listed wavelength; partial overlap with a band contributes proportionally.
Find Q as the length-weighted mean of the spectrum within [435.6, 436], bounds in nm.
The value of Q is 298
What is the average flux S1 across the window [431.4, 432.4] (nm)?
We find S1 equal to 282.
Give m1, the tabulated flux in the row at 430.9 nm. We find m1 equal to 225.9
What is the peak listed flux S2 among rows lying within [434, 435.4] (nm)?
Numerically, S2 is 319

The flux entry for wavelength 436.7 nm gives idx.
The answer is 331.1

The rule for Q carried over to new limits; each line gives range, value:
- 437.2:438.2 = 280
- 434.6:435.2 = 309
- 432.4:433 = 274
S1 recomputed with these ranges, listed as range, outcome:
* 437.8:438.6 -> 263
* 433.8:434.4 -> 247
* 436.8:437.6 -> 289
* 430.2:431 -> 223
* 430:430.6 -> 212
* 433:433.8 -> 293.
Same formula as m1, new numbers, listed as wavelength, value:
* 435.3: 257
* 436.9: 298.3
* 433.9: 263.5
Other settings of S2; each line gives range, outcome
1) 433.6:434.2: 273.9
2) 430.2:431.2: 232.9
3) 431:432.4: 300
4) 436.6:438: 331.1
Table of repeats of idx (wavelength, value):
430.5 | 200.2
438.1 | 249.2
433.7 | 273.9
